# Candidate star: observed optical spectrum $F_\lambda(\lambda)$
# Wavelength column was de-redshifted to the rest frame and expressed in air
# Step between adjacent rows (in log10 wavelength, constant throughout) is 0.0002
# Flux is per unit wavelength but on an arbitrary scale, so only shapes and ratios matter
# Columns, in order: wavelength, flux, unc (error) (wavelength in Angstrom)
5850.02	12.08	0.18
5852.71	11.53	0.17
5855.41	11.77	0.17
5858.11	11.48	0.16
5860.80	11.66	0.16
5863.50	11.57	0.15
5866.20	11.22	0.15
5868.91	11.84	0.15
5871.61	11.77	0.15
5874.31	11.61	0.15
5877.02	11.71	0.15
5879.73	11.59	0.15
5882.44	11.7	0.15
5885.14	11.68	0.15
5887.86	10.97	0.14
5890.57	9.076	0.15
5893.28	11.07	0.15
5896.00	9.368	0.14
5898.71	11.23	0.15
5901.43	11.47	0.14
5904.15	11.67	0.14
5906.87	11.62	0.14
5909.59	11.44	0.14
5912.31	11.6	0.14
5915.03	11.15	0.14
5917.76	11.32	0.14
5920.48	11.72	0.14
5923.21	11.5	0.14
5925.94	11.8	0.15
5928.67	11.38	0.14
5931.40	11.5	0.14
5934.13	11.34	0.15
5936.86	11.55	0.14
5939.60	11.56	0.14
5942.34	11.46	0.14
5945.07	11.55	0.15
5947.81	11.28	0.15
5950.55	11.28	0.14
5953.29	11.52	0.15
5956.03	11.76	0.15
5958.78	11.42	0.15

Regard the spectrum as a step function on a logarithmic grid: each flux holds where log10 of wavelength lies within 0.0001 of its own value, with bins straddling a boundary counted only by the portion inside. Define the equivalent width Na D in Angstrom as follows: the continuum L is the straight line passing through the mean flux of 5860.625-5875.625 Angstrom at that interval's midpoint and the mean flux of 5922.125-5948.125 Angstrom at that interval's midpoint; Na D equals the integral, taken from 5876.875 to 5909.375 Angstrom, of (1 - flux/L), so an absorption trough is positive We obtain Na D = 1.4 Angstrom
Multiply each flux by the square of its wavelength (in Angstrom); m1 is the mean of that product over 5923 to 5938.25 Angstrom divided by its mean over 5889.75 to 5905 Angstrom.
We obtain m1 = 1.1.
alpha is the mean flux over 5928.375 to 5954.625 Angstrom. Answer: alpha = 11.4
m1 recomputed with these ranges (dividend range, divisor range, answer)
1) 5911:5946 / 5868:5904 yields 1.04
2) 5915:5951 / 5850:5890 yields 1.01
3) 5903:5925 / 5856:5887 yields 1.01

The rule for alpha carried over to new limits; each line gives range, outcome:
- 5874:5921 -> 11.2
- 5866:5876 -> 11.7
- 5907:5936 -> 11.5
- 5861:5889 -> 11.6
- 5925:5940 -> 11.5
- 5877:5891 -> 11.2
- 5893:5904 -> 10.8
